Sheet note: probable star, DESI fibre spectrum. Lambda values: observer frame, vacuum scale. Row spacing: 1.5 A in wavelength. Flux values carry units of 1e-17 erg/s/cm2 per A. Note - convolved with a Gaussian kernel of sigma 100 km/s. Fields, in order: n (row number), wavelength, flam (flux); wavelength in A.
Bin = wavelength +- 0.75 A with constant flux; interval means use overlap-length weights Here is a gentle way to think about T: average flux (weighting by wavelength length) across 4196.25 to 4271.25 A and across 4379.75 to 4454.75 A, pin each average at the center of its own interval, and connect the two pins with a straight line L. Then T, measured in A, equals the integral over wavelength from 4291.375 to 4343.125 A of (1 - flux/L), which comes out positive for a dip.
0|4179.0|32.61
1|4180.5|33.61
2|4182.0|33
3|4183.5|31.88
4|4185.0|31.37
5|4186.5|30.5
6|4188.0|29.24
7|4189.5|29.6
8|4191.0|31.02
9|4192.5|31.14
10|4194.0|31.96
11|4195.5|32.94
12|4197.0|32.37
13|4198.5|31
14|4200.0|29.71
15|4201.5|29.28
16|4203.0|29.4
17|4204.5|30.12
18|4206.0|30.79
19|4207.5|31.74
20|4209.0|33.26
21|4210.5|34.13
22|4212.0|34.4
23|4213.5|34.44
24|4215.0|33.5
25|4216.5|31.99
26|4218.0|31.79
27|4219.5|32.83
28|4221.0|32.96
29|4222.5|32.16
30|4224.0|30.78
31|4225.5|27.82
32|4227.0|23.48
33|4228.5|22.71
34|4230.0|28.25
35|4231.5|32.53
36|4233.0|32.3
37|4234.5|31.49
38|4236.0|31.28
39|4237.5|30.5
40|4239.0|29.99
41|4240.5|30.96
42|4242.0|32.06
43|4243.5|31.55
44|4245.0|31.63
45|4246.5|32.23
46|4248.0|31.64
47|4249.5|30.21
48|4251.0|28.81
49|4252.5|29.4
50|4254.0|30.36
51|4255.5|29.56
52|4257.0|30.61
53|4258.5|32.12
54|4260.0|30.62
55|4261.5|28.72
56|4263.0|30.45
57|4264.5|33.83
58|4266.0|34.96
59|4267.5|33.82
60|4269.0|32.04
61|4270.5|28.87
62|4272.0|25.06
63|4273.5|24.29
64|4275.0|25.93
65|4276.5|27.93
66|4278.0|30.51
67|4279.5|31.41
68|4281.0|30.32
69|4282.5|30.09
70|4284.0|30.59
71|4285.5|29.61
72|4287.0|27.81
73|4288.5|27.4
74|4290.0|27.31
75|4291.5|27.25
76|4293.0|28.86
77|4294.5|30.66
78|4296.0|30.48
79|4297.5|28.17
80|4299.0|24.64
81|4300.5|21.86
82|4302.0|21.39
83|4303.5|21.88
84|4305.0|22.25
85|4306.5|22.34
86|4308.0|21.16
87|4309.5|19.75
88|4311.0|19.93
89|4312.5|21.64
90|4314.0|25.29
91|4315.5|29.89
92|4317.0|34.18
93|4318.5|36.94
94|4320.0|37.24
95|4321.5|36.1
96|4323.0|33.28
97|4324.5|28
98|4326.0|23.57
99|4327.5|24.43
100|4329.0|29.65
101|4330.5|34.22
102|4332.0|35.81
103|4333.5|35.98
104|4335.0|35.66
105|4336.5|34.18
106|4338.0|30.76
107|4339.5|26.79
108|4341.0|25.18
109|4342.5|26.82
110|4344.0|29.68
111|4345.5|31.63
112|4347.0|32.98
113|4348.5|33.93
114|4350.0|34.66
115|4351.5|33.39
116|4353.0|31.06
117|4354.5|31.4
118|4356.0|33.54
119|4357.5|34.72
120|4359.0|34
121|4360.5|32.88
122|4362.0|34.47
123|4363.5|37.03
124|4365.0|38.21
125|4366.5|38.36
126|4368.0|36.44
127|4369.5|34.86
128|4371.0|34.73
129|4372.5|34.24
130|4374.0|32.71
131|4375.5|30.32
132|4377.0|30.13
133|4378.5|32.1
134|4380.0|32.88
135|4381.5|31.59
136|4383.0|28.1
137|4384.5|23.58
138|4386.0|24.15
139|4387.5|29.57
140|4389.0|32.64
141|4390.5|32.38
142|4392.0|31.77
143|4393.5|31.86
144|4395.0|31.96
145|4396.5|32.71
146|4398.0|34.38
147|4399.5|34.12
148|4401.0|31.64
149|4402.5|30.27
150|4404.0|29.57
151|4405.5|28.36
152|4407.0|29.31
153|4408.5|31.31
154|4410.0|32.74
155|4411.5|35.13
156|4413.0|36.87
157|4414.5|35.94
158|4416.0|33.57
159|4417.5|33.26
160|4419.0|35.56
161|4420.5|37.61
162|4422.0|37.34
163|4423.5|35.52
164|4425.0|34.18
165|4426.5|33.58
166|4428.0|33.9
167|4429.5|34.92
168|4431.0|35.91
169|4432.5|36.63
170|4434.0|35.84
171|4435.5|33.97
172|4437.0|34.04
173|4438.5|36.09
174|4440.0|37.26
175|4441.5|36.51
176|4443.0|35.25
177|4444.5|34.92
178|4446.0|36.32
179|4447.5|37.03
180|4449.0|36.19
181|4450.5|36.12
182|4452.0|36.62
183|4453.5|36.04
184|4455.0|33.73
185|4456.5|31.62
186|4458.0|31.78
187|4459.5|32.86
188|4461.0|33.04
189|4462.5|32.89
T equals 6.4 A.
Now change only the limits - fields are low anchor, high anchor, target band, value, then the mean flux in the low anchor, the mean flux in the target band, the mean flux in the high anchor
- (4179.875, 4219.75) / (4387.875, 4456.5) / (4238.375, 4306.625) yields 7.3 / 31.7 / 29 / 34.2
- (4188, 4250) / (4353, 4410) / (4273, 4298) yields 2.2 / 31.1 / 28.8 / 32.2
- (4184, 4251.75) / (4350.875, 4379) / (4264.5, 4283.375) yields 1.4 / 31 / 29.8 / 33.9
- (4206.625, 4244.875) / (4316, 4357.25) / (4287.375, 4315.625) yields 6.1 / 31.2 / 24.8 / 31.9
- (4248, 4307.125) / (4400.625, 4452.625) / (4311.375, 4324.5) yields -0.5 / 28.6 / 31.3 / 34.6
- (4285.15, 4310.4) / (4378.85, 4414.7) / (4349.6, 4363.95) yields -2.3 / 25.4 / 33.6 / 31.3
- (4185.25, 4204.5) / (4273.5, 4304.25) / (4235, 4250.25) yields -1.1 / 30.7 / 31.2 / 27.6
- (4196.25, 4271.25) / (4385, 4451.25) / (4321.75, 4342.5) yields 1.2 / 31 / 30.6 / 33.8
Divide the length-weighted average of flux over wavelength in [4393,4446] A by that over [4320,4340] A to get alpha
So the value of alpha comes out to 1.08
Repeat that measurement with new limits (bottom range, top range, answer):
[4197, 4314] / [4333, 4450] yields 1.14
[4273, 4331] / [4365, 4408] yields 1.15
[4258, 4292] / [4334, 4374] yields 1.12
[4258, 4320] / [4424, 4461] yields 1.25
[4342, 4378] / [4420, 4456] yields 1.06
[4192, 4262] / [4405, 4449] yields 1.13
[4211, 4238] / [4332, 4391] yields 1.05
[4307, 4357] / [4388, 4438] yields 1.11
